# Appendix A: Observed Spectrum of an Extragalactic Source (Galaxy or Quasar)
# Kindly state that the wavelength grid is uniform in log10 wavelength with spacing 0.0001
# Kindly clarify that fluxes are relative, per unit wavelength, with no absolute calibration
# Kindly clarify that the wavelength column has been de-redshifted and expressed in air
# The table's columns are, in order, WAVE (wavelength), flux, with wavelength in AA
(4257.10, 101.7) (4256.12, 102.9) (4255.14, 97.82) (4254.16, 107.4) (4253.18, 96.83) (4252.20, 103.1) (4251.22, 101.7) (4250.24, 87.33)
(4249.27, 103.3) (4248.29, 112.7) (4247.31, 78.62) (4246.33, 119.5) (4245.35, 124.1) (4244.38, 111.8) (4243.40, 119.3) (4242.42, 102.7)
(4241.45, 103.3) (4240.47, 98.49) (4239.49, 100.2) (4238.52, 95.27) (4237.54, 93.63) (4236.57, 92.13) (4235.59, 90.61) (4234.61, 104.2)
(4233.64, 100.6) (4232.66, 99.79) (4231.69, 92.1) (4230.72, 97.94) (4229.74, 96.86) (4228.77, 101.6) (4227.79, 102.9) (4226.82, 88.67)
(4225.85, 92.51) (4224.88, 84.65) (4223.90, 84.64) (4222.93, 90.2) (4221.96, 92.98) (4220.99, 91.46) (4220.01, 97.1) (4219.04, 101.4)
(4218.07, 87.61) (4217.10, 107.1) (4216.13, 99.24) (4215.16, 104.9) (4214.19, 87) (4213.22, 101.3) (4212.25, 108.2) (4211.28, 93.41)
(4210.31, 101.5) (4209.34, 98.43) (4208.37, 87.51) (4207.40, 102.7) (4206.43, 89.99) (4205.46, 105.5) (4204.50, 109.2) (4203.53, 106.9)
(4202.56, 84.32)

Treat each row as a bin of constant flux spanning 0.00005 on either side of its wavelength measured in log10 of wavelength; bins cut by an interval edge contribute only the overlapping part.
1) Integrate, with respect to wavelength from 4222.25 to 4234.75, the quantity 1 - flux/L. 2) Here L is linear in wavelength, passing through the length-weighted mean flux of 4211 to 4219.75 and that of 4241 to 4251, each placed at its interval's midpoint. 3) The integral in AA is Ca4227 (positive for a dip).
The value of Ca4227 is 0.90 AA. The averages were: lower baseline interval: 99.1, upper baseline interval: 106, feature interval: 94.9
